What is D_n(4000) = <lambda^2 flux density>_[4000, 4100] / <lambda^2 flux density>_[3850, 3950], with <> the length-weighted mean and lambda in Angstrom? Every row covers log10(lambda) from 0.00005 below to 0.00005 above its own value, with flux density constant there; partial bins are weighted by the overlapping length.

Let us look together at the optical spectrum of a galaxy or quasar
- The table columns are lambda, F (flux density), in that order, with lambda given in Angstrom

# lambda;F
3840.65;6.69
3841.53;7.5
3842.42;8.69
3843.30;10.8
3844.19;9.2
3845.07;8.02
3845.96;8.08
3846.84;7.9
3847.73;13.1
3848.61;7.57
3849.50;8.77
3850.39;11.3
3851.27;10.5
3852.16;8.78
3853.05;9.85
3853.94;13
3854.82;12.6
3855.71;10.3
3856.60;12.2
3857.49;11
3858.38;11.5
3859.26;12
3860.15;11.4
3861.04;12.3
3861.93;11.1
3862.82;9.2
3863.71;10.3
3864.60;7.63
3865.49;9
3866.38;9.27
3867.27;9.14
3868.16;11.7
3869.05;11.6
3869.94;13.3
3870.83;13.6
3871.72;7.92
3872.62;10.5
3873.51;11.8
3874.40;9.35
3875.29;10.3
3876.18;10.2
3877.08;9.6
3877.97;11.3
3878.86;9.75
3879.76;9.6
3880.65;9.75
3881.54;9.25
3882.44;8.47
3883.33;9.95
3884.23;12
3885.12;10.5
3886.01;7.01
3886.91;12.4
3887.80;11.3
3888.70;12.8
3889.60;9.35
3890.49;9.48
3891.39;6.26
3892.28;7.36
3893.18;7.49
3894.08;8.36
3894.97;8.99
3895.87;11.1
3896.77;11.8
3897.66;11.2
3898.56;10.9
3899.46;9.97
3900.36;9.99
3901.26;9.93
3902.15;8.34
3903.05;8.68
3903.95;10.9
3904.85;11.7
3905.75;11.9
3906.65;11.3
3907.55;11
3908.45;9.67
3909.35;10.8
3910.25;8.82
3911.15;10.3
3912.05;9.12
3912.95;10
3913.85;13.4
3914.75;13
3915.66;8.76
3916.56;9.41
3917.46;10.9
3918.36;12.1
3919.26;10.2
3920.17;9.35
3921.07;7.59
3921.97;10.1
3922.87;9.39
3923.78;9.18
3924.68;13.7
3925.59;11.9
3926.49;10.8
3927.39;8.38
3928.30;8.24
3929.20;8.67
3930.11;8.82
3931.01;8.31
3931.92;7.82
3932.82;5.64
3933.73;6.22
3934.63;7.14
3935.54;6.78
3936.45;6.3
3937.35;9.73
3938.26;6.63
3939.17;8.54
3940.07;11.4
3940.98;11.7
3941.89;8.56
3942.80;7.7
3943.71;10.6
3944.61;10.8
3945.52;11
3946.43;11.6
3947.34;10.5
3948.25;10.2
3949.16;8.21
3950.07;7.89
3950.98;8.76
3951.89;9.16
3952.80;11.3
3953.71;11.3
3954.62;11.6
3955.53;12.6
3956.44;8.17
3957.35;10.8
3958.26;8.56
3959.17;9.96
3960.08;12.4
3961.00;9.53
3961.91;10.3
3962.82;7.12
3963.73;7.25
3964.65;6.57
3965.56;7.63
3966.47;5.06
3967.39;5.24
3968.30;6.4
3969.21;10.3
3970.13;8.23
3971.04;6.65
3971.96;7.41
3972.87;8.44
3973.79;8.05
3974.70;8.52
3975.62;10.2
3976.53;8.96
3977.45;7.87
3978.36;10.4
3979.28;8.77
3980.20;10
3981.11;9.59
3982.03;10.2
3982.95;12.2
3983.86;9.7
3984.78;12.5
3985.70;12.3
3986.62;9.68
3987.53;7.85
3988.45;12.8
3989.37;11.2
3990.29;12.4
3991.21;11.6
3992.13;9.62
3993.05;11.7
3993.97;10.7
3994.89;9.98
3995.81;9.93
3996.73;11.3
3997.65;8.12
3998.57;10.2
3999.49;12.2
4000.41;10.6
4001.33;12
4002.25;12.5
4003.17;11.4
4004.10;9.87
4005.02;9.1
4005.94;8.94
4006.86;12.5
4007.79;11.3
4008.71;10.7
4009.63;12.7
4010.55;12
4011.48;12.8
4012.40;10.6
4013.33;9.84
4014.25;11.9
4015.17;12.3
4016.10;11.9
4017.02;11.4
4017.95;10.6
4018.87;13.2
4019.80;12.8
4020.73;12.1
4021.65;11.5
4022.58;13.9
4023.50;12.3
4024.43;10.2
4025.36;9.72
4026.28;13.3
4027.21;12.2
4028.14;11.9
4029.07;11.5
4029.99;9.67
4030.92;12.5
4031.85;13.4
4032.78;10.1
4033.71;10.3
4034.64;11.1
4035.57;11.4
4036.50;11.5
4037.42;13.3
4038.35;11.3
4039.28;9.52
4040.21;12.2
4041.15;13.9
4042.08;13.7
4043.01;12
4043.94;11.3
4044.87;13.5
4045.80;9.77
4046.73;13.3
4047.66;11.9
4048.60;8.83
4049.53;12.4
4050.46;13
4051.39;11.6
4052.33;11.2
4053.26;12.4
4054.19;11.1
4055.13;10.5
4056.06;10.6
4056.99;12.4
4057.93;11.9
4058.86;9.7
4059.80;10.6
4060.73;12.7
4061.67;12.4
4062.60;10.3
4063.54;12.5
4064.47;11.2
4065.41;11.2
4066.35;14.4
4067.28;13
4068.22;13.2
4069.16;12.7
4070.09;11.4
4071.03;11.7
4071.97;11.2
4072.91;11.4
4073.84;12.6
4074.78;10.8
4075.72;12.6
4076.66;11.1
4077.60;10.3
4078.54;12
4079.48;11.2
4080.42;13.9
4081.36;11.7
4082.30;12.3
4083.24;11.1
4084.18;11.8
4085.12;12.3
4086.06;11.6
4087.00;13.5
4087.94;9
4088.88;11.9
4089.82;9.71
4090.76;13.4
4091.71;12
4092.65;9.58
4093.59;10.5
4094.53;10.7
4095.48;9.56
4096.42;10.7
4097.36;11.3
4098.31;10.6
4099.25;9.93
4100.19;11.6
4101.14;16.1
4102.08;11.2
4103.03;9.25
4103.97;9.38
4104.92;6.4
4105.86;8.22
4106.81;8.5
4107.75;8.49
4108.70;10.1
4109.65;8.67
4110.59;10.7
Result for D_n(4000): 1.3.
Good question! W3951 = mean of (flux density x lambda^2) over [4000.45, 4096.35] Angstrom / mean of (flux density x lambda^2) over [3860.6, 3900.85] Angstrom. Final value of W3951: 1.3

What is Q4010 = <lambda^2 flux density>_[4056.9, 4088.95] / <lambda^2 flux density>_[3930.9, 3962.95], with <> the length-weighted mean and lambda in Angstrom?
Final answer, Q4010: 1.35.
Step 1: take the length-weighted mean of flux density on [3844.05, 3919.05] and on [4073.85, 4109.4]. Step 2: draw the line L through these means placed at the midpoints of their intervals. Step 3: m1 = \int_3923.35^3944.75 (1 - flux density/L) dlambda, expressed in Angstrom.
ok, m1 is 3.2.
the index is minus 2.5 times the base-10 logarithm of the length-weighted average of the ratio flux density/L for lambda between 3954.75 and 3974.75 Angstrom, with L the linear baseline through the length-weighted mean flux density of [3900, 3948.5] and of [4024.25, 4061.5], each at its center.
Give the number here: 0.22 mag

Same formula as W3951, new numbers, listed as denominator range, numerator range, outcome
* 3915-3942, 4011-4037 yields 1.34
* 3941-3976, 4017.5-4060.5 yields 1.34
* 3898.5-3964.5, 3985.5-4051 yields 1.23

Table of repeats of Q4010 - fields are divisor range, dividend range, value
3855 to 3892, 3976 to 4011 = 1.09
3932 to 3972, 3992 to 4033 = 1.32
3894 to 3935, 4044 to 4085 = 1.28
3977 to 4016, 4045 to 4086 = 1.12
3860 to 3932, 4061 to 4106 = 1.24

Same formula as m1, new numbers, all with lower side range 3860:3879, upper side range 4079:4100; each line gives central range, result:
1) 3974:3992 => 1.0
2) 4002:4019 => -0.5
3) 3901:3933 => 2.0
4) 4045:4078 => -1.4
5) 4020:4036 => -0.8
